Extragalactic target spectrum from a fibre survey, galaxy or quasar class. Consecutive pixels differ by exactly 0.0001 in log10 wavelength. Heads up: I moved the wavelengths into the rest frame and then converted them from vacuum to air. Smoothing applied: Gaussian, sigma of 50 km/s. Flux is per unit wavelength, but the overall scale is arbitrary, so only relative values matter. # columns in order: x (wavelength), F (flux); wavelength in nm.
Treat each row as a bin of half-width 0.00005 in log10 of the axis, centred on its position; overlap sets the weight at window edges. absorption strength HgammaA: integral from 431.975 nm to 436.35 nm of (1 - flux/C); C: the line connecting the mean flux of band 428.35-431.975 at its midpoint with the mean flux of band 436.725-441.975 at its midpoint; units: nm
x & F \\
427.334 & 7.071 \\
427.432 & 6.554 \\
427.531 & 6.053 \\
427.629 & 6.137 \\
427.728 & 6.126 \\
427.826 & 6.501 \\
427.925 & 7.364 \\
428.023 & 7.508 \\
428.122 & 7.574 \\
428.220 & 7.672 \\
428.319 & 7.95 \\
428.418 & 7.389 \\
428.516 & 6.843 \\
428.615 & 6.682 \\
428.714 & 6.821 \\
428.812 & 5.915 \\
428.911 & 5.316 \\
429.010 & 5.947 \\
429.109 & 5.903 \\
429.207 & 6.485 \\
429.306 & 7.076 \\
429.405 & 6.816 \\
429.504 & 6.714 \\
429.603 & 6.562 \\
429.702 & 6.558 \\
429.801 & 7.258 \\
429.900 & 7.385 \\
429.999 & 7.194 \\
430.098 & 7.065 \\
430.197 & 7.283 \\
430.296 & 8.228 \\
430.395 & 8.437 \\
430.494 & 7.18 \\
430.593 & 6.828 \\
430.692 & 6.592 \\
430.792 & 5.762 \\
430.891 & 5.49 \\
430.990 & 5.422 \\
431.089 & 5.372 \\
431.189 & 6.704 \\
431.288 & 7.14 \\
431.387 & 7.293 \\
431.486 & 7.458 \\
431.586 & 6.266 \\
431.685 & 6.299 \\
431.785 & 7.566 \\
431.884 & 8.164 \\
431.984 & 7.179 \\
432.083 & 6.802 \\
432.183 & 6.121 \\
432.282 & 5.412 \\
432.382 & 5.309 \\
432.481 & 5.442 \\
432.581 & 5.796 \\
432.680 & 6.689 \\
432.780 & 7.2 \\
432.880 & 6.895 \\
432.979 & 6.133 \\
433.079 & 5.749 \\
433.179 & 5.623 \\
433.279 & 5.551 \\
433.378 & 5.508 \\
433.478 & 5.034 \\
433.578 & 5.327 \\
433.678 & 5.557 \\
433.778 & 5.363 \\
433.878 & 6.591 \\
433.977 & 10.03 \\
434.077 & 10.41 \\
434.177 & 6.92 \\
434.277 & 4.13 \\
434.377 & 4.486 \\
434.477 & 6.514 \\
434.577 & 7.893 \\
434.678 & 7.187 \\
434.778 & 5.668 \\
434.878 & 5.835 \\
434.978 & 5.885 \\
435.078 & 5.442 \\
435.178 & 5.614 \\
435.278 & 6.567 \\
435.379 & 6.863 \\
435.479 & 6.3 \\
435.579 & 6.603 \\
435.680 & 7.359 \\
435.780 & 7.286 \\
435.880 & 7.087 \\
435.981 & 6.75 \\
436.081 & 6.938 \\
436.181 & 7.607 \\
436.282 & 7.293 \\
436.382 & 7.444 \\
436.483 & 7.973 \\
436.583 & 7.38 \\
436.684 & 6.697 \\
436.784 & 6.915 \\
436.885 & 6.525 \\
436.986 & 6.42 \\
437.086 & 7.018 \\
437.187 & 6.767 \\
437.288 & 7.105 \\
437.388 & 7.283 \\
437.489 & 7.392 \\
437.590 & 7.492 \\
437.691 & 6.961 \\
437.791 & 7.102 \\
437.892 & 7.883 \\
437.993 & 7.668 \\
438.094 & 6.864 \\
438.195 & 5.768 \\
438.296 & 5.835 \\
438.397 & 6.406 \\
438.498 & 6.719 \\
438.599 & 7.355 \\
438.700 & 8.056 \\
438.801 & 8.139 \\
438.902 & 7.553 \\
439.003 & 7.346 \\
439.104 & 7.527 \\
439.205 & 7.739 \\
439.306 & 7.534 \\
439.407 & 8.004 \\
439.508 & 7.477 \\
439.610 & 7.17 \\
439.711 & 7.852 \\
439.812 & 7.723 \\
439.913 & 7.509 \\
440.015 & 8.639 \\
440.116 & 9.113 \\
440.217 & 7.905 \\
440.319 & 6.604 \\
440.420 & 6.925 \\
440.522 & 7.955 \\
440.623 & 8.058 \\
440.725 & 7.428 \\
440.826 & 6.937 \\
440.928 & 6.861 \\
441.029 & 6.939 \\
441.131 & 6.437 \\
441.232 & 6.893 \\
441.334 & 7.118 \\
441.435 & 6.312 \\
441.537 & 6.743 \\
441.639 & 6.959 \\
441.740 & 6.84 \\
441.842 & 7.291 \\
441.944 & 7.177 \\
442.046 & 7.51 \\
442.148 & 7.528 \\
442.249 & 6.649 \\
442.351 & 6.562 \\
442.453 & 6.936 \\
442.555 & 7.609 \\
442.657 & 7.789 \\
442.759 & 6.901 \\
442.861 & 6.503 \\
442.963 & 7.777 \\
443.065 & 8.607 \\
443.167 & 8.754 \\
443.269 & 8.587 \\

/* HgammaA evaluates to 0.36 nm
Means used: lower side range 6.77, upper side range 7.23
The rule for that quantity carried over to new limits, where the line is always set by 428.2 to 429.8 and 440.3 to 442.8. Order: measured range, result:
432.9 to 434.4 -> 0.14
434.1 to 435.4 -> 0.13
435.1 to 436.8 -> -0.01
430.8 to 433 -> 0.10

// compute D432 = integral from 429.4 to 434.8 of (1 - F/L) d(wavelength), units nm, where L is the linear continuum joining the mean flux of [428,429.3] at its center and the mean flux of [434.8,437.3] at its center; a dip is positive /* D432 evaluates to 0.15 nm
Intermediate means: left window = 6.77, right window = 6.77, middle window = 6.58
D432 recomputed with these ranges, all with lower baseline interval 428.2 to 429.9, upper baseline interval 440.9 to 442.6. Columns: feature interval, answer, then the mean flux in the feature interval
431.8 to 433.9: 0.21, 6.09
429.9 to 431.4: -0.02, 6.81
